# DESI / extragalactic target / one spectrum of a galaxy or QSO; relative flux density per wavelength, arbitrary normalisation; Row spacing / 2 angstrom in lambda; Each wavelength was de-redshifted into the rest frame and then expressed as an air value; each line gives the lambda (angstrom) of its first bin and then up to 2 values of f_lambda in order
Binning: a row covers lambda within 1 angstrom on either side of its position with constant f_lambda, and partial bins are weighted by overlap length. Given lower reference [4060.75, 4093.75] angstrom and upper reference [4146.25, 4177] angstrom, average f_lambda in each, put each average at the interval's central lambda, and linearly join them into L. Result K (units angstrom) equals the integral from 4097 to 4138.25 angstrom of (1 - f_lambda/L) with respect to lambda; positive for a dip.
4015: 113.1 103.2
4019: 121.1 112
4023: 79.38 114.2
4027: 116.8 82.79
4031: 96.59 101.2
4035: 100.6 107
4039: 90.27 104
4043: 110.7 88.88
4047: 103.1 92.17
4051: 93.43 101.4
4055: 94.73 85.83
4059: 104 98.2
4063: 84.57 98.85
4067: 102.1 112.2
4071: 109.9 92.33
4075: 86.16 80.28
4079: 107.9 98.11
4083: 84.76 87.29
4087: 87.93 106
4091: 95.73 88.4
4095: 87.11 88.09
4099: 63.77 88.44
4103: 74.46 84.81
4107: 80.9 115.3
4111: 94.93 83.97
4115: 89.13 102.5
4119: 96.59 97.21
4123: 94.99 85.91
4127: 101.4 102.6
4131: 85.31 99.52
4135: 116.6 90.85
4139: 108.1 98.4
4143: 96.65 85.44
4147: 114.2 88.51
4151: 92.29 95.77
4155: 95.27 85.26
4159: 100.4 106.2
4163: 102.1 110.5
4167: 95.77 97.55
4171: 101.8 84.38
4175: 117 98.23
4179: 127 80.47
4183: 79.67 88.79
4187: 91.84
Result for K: 2.0 angstrom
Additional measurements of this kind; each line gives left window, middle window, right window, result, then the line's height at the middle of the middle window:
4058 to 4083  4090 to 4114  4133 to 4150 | 2.75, 98.5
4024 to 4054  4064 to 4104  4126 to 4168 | 3.04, 99.5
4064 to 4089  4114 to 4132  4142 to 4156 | 0.11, 95.7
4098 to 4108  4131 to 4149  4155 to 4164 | -1.64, 91.3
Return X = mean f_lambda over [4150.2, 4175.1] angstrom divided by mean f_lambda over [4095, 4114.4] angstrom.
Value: 1.1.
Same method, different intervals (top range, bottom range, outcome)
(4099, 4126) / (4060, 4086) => 0.95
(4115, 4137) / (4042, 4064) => 1.01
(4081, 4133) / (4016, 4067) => 0.92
